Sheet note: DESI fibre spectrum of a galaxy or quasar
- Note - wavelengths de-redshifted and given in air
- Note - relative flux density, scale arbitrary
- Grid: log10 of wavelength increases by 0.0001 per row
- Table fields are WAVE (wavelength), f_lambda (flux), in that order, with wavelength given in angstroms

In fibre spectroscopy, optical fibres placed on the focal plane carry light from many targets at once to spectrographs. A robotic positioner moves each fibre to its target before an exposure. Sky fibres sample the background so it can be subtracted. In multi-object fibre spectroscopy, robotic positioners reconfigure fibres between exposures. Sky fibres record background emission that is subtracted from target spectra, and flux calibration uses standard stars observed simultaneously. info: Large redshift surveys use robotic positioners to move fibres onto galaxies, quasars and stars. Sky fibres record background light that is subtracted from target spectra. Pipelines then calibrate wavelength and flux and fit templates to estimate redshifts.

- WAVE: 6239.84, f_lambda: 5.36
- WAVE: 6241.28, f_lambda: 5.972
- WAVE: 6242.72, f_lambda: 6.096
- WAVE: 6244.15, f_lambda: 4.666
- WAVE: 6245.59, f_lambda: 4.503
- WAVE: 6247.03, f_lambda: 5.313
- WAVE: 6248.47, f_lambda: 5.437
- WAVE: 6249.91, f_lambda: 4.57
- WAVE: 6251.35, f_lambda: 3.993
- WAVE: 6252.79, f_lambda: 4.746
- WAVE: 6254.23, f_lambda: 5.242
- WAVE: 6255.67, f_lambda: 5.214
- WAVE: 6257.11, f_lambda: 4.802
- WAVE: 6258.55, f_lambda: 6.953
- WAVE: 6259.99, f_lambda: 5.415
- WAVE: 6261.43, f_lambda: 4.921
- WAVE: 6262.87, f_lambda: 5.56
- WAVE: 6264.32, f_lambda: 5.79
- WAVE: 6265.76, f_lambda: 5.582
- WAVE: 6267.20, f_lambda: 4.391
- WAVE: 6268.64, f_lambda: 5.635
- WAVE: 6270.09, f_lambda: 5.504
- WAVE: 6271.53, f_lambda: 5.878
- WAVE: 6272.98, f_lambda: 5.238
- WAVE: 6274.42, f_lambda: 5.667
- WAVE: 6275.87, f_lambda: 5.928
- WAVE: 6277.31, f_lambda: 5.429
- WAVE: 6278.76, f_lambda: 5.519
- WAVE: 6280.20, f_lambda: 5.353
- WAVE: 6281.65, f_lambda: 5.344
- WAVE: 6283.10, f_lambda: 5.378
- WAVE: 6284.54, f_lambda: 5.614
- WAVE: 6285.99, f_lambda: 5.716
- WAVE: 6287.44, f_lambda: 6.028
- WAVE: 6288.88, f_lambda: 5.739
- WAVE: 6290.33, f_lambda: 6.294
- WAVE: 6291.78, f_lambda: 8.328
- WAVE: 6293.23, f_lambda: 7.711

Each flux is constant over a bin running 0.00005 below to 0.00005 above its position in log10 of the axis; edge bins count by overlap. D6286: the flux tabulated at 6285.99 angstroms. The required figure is 5.716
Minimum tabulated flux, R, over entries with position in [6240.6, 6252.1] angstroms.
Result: 3.993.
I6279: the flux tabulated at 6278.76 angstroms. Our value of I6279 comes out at 5.519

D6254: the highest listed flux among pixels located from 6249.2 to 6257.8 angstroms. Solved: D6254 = 5.242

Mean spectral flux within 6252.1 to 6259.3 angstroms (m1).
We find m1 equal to 5.4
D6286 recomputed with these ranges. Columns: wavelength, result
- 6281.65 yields 5.344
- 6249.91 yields 4.57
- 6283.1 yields 5.378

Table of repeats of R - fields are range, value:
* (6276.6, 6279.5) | 5.429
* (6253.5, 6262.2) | 4.802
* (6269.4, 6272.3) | 5.504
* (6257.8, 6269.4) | 4.391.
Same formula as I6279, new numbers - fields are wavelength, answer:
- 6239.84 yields 5.36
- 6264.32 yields 5.79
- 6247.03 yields 5.313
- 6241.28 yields 5.972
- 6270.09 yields 5.504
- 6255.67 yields 5.214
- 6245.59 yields 4.503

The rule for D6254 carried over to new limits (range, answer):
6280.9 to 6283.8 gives 5.378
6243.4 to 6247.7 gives 5.313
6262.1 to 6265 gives 5.79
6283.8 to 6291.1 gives 6.294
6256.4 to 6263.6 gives 6.953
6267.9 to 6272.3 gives 5.878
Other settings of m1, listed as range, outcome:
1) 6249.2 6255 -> 4.64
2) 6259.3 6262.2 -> 5.18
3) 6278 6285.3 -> 5.44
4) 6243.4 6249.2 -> 4.99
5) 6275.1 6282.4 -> 5.51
